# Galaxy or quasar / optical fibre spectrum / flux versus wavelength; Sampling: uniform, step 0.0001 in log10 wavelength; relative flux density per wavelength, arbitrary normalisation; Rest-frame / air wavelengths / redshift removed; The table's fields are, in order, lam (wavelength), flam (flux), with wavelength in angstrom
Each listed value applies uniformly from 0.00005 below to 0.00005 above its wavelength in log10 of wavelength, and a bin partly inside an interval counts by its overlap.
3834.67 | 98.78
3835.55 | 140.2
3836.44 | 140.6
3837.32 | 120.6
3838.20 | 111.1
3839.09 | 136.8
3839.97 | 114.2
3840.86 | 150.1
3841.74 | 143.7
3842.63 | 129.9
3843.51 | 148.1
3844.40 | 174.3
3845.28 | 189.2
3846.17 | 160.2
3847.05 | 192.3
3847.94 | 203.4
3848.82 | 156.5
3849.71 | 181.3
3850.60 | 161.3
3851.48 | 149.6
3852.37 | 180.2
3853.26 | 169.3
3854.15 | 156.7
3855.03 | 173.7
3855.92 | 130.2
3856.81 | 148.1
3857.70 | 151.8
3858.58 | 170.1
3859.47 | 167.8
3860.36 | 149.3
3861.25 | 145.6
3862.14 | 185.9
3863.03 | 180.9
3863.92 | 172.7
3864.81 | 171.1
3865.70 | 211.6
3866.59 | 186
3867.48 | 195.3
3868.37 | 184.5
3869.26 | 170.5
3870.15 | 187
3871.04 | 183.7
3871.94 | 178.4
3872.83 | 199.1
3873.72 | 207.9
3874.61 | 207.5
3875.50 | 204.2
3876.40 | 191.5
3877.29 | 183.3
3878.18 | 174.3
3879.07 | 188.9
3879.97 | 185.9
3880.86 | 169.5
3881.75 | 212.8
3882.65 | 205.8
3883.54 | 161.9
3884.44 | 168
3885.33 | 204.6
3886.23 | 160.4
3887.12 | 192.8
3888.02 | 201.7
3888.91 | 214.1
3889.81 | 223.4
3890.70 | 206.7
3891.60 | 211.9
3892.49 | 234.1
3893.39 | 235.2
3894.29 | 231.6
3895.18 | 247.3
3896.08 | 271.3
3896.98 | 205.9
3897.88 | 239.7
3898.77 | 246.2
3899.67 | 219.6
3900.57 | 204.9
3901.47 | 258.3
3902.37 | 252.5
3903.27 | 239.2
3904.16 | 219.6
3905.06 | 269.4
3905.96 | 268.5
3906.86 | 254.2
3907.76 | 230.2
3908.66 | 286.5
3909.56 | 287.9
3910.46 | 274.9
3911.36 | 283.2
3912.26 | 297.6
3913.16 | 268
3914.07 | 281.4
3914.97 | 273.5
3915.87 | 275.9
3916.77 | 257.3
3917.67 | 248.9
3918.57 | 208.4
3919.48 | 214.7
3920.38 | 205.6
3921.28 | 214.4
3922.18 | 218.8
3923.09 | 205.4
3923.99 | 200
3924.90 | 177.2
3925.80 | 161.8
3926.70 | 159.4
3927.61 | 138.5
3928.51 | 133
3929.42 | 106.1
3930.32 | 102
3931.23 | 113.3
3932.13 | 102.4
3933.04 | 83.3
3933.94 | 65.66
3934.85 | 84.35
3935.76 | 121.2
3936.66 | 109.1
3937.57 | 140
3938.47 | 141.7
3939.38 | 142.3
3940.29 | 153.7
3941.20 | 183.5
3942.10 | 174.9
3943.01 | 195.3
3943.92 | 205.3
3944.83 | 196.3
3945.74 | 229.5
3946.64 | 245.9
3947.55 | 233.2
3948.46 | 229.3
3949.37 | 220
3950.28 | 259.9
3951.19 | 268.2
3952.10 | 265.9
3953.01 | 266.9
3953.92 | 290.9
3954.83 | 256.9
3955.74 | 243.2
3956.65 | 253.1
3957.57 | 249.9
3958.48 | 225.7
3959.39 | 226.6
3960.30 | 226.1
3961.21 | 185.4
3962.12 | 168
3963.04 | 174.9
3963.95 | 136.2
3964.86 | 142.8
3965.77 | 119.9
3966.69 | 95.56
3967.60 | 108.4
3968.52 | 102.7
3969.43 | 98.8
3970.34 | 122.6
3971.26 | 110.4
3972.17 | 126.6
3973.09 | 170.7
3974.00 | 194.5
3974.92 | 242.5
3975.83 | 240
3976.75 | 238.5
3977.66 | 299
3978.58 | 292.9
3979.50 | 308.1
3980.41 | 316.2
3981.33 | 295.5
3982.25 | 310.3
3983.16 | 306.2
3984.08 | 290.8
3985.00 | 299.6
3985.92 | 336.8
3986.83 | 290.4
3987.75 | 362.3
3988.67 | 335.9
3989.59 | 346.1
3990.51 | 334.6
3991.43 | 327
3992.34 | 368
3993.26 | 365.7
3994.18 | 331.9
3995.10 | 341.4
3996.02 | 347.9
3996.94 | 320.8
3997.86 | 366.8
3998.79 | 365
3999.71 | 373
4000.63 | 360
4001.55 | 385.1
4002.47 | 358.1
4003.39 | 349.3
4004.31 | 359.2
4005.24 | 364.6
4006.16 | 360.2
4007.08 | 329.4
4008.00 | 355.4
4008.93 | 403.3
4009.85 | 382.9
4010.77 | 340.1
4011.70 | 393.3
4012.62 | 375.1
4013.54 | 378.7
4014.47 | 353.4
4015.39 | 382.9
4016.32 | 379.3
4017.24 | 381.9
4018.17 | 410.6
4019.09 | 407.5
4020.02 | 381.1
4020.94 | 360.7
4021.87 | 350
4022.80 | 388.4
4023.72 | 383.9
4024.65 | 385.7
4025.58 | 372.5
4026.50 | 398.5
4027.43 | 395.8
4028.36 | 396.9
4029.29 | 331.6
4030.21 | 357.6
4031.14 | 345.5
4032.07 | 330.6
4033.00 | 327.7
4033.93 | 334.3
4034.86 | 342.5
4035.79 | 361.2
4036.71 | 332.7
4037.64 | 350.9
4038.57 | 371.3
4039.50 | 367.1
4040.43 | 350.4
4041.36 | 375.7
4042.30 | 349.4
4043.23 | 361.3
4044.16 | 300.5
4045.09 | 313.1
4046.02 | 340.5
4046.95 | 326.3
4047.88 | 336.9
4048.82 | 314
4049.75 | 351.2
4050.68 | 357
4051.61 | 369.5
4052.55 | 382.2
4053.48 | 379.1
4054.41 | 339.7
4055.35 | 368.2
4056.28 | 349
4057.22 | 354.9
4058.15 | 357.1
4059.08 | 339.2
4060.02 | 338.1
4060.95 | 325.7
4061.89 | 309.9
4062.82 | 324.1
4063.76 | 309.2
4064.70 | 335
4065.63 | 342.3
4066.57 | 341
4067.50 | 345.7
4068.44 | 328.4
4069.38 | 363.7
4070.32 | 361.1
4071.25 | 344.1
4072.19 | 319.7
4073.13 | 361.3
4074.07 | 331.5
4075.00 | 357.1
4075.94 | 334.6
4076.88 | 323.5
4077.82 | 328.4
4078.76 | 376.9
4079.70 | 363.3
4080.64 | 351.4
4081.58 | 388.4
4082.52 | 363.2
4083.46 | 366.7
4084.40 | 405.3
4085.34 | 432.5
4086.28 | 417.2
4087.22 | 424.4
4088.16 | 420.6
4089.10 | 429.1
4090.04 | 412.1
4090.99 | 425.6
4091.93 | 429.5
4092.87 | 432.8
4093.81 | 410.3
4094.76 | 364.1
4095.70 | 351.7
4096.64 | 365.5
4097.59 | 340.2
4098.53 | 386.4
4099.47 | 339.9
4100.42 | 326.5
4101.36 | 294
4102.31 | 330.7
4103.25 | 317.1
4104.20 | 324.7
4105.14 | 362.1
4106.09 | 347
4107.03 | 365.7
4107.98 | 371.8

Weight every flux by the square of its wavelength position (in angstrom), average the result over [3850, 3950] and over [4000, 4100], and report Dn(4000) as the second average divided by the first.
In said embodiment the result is 2.00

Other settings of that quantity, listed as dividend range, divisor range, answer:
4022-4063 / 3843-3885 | 2.17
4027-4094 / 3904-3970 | 1.93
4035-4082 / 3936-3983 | 1.77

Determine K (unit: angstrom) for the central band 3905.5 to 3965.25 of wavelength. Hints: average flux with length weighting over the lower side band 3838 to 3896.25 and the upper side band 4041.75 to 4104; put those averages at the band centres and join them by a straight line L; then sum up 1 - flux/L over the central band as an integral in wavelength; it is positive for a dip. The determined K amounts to 8.5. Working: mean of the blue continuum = 181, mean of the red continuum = 357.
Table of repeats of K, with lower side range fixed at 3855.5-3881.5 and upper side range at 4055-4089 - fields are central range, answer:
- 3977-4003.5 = -4.4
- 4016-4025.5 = -2.2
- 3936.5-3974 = 9.6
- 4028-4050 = -1.1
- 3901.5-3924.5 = -3.4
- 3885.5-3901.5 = -1.6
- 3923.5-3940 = 7.5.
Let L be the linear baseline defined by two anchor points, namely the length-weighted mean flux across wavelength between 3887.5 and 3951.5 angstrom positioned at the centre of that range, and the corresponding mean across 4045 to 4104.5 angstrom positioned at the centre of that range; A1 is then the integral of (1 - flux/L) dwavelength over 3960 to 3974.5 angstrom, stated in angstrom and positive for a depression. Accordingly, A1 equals 6.4 angstrom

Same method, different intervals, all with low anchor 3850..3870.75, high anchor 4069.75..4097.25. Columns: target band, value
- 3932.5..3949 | 5.6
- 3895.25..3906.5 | -1.8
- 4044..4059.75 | 0.1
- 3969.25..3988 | 2.0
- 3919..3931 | 3.1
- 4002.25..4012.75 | -1.9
